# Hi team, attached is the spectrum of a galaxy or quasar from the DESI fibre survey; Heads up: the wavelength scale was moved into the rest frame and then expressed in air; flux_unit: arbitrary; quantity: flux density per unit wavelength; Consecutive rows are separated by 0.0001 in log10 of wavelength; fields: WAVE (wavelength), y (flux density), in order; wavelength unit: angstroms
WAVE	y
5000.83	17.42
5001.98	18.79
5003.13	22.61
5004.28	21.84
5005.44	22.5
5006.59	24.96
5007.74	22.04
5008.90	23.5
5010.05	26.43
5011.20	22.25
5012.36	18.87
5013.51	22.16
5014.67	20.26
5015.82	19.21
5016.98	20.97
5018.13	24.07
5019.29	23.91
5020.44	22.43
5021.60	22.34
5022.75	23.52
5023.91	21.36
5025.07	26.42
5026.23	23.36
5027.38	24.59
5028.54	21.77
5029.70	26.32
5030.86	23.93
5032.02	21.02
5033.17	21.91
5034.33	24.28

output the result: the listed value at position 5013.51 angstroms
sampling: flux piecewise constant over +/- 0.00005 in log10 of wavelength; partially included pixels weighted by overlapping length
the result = 22.16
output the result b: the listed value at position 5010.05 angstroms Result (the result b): 26.43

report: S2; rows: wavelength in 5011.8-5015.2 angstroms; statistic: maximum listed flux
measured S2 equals 22.16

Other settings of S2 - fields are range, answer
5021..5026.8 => 26.42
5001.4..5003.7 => 22.61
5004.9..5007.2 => 24.96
